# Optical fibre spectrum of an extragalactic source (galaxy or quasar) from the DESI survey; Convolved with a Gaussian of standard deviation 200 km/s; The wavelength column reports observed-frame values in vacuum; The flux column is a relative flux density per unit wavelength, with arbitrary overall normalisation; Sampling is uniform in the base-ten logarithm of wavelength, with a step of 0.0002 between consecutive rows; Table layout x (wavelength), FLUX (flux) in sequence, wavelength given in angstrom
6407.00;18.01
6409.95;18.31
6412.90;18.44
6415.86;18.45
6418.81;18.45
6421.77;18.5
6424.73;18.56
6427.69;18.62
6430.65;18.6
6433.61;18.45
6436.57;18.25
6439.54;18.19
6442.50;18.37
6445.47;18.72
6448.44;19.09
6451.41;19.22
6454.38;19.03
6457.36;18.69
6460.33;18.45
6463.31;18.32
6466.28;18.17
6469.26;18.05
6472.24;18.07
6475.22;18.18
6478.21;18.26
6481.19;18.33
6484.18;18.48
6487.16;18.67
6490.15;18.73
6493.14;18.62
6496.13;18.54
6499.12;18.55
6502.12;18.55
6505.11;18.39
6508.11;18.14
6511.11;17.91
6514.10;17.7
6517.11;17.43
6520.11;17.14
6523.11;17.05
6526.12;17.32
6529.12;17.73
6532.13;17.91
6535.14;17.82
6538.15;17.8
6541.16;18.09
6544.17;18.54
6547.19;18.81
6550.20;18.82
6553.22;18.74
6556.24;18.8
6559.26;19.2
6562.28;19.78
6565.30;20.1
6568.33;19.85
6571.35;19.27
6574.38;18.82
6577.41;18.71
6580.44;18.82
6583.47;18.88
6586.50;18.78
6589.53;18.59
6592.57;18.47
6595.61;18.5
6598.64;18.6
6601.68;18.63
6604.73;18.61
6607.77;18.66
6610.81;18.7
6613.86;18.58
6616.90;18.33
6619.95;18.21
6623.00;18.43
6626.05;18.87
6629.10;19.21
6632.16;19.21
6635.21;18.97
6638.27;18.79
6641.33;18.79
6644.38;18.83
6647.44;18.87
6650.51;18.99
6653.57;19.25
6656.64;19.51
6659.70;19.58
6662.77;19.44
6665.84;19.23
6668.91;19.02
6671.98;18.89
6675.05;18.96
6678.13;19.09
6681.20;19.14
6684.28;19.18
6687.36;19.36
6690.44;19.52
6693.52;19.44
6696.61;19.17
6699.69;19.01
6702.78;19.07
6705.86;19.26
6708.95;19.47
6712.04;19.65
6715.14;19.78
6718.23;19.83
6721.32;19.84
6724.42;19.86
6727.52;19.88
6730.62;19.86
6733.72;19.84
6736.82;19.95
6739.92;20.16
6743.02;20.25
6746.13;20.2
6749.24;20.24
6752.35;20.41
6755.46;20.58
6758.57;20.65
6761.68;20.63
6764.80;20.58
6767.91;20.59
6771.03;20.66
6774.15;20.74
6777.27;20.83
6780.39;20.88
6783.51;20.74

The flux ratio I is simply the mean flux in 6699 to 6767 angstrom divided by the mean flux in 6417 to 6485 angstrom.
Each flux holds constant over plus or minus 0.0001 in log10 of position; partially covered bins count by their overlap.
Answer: 1.1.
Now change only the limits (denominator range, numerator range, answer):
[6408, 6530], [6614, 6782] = 1.07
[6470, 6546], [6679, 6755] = 1.09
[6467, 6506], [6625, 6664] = 1.04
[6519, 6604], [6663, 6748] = 1.05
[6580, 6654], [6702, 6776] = 1.07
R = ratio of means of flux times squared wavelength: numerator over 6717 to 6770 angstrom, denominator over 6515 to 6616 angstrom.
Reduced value 1.2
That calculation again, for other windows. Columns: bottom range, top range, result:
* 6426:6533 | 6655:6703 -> 1.12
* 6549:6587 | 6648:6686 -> 1.03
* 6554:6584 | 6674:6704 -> 1.04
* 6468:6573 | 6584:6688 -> 1.06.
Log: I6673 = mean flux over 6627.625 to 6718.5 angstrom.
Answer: 19.2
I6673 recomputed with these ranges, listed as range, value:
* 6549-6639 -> 18.9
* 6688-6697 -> 19.4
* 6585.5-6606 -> 18.6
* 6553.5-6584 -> 19.2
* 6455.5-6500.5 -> 18.4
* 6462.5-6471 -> 18.2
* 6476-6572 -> 18.4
